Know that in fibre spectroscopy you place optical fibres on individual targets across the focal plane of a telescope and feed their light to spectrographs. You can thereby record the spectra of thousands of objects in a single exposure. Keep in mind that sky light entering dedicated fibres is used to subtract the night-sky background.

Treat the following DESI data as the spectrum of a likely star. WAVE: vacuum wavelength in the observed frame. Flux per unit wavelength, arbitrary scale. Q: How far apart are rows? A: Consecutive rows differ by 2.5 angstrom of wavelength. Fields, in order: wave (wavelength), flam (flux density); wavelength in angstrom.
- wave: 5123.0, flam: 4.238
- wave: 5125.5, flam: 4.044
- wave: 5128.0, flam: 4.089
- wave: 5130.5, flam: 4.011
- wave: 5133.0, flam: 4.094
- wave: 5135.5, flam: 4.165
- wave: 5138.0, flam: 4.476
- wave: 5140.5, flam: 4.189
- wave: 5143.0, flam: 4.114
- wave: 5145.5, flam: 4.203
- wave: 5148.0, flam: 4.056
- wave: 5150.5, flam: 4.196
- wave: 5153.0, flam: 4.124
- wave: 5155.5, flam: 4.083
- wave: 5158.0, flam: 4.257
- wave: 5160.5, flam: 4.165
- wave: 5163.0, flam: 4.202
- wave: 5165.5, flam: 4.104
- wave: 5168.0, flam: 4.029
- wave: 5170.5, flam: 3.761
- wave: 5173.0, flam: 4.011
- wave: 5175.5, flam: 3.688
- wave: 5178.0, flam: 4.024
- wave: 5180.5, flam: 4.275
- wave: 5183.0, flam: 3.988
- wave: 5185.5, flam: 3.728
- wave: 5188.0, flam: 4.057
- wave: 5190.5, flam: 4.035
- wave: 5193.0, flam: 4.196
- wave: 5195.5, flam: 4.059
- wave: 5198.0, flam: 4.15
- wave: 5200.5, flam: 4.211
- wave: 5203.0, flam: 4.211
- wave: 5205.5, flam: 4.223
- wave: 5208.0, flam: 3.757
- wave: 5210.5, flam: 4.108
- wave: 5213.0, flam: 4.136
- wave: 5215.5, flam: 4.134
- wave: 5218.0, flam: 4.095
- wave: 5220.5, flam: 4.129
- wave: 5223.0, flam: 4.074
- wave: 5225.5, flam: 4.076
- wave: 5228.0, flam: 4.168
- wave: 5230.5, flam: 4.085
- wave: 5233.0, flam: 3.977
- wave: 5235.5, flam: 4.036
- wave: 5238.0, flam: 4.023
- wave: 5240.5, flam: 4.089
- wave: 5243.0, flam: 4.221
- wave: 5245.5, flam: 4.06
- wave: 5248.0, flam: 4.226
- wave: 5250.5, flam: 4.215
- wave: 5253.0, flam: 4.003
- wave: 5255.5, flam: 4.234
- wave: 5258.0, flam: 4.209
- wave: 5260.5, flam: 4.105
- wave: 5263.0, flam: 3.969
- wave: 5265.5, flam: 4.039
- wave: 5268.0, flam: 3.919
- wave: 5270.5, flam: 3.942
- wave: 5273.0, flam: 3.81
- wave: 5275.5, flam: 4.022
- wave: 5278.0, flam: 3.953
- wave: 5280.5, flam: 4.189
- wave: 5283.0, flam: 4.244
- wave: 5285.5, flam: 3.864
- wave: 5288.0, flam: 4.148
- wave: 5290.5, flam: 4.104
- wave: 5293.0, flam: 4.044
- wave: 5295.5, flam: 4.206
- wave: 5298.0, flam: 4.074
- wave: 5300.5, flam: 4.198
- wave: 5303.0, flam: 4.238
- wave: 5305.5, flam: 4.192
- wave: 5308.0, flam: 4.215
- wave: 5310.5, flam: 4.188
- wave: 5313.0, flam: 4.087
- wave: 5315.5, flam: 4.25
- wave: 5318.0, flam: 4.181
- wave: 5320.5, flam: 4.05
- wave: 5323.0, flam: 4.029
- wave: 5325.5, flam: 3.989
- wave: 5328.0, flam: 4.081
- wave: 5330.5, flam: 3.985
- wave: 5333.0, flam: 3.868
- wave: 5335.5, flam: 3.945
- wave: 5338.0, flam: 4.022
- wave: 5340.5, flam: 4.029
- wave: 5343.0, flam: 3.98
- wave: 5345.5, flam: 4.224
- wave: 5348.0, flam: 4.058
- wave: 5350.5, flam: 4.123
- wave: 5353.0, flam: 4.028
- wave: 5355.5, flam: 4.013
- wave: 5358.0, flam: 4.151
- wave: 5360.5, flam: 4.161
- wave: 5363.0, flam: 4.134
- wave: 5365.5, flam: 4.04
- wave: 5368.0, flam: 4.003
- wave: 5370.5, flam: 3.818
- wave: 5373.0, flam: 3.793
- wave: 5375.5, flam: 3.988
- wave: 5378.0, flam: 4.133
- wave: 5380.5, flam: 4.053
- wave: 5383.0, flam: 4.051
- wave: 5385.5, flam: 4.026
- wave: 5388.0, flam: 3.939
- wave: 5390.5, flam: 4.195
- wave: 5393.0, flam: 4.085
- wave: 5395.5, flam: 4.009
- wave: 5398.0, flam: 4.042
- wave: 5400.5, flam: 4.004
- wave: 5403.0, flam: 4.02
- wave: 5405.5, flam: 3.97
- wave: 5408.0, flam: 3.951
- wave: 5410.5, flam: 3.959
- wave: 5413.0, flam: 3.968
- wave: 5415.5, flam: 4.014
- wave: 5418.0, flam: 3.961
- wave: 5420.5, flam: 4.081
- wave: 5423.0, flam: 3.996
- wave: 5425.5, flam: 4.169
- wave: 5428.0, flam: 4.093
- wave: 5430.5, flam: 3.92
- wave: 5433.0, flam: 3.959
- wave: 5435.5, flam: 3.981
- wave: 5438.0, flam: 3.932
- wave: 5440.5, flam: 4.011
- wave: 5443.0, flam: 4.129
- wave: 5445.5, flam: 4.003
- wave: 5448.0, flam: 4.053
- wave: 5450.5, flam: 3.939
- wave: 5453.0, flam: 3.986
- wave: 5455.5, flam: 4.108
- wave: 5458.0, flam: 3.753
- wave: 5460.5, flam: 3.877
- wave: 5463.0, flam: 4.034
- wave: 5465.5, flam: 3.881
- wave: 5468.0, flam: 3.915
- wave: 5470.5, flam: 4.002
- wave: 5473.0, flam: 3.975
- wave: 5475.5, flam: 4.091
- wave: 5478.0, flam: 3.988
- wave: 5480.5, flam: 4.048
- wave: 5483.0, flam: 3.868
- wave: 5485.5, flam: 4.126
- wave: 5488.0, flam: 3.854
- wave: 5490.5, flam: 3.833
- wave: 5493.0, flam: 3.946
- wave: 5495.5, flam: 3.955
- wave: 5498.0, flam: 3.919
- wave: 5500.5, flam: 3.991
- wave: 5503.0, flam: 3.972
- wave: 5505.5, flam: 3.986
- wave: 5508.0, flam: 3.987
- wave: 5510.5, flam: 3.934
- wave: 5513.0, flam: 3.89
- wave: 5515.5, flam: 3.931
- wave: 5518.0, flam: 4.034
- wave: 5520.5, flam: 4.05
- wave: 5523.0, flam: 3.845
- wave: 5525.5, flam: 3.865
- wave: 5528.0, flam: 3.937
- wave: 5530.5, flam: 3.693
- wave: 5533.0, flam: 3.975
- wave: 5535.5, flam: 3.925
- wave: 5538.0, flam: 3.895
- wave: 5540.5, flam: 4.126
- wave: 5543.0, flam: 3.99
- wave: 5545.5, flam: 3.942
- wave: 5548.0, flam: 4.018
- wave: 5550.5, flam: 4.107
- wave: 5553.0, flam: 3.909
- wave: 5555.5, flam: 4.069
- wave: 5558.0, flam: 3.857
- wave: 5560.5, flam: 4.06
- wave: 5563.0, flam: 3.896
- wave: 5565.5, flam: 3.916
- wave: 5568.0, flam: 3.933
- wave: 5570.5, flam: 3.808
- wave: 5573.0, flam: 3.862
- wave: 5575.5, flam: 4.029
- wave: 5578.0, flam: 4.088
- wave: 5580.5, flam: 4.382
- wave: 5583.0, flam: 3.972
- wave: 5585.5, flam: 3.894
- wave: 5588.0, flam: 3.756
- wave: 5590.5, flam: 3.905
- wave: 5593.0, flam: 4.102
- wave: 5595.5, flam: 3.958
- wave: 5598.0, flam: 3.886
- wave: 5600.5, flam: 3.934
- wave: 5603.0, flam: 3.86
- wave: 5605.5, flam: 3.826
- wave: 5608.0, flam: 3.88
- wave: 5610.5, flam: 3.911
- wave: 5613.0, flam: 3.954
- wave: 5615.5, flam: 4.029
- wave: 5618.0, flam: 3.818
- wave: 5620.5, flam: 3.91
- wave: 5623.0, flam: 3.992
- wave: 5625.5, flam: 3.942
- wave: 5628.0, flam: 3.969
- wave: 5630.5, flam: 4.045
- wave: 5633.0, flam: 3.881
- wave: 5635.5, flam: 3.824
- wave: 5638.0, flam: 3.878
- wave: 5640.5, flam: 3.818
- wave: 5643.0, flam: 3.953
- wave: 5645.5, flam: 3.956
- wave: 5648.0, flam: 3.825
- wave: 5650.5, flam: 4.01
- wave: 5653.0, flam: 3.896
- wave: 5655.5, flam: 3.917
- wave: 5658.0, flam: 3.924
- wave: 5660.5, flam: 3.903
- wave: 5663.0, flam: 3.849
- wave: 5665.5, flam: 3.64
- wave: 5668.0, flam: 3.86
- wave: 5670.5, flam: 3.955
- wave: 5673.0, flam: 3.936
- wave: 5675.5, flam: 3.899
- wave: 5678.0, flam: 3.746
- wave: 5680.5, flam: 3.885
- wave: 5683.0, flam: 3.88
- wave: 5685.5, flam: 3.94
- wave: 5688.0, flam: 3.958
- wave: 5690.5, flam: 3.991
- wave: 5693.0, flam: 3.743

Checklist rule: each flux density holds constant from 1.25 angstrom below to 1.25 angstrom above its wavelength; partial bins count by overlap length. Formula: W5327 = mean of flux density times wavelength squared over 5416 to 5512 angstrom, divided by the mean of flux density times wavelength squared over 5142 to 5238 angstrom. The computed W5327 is 1.08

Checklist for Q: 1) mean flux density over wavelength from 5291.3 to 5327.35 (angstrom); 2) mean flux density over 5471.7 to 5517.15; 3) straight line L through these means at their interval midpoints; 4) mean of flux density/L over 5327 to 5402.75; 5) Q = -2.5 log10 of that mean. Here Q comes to 0.01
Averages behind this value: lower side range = 4.14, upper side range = 3.96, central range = 4.03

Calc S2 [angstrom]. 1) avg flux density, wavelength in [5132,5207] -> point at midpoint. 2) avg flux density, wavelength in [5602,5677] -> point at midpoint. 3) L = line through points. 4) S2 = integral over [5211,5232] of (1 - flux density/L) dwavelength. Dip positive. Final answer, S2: -0.2 angstrom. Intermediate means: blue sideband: 4.1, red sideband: 3.9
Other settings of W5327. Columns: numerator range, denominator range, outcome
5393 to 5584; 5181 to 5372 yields 1.06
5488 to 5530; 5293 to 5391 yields 1.03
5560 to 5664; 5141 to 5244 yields 1.13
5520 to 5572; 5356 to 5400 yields 1.04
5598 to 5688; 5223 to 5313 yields 1.09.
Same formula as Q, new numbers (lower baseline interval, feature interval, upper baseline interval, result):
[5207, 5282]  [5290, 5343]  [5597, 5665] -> -0.014 mag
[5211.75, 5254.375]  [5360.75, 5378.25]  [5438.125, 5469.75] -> 0.009 mag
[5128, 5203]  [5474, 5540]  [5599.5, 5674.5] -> 0.003 mag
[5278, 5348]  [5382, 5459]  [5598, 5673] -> 0.005 mag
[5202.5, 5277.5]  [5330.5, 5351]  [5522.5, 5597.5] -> 0.003 mag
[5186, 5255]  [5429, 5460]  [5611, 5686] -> 0.004 mag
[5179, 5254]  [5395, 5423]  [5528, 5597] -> 0.006 mag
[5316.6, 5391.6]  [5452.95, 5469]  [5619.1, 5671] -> 0.015 mag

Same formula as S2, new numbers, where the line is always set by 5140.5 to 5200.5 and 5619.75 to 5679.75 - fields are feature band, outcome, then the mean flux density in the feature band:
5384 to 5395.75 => -0.2 angstrom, 4.05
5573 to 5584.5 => -0.5 angstrom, 4.09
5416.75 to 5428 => -0.2 angstrom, 4.06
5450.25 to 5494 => 0.0 angstrom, 3.96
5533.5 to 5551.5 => -0.3 angstrom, 4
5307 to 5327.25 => -0.5 angstrom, 4.12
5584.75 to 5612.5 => 0.1 angstrom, 3.9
